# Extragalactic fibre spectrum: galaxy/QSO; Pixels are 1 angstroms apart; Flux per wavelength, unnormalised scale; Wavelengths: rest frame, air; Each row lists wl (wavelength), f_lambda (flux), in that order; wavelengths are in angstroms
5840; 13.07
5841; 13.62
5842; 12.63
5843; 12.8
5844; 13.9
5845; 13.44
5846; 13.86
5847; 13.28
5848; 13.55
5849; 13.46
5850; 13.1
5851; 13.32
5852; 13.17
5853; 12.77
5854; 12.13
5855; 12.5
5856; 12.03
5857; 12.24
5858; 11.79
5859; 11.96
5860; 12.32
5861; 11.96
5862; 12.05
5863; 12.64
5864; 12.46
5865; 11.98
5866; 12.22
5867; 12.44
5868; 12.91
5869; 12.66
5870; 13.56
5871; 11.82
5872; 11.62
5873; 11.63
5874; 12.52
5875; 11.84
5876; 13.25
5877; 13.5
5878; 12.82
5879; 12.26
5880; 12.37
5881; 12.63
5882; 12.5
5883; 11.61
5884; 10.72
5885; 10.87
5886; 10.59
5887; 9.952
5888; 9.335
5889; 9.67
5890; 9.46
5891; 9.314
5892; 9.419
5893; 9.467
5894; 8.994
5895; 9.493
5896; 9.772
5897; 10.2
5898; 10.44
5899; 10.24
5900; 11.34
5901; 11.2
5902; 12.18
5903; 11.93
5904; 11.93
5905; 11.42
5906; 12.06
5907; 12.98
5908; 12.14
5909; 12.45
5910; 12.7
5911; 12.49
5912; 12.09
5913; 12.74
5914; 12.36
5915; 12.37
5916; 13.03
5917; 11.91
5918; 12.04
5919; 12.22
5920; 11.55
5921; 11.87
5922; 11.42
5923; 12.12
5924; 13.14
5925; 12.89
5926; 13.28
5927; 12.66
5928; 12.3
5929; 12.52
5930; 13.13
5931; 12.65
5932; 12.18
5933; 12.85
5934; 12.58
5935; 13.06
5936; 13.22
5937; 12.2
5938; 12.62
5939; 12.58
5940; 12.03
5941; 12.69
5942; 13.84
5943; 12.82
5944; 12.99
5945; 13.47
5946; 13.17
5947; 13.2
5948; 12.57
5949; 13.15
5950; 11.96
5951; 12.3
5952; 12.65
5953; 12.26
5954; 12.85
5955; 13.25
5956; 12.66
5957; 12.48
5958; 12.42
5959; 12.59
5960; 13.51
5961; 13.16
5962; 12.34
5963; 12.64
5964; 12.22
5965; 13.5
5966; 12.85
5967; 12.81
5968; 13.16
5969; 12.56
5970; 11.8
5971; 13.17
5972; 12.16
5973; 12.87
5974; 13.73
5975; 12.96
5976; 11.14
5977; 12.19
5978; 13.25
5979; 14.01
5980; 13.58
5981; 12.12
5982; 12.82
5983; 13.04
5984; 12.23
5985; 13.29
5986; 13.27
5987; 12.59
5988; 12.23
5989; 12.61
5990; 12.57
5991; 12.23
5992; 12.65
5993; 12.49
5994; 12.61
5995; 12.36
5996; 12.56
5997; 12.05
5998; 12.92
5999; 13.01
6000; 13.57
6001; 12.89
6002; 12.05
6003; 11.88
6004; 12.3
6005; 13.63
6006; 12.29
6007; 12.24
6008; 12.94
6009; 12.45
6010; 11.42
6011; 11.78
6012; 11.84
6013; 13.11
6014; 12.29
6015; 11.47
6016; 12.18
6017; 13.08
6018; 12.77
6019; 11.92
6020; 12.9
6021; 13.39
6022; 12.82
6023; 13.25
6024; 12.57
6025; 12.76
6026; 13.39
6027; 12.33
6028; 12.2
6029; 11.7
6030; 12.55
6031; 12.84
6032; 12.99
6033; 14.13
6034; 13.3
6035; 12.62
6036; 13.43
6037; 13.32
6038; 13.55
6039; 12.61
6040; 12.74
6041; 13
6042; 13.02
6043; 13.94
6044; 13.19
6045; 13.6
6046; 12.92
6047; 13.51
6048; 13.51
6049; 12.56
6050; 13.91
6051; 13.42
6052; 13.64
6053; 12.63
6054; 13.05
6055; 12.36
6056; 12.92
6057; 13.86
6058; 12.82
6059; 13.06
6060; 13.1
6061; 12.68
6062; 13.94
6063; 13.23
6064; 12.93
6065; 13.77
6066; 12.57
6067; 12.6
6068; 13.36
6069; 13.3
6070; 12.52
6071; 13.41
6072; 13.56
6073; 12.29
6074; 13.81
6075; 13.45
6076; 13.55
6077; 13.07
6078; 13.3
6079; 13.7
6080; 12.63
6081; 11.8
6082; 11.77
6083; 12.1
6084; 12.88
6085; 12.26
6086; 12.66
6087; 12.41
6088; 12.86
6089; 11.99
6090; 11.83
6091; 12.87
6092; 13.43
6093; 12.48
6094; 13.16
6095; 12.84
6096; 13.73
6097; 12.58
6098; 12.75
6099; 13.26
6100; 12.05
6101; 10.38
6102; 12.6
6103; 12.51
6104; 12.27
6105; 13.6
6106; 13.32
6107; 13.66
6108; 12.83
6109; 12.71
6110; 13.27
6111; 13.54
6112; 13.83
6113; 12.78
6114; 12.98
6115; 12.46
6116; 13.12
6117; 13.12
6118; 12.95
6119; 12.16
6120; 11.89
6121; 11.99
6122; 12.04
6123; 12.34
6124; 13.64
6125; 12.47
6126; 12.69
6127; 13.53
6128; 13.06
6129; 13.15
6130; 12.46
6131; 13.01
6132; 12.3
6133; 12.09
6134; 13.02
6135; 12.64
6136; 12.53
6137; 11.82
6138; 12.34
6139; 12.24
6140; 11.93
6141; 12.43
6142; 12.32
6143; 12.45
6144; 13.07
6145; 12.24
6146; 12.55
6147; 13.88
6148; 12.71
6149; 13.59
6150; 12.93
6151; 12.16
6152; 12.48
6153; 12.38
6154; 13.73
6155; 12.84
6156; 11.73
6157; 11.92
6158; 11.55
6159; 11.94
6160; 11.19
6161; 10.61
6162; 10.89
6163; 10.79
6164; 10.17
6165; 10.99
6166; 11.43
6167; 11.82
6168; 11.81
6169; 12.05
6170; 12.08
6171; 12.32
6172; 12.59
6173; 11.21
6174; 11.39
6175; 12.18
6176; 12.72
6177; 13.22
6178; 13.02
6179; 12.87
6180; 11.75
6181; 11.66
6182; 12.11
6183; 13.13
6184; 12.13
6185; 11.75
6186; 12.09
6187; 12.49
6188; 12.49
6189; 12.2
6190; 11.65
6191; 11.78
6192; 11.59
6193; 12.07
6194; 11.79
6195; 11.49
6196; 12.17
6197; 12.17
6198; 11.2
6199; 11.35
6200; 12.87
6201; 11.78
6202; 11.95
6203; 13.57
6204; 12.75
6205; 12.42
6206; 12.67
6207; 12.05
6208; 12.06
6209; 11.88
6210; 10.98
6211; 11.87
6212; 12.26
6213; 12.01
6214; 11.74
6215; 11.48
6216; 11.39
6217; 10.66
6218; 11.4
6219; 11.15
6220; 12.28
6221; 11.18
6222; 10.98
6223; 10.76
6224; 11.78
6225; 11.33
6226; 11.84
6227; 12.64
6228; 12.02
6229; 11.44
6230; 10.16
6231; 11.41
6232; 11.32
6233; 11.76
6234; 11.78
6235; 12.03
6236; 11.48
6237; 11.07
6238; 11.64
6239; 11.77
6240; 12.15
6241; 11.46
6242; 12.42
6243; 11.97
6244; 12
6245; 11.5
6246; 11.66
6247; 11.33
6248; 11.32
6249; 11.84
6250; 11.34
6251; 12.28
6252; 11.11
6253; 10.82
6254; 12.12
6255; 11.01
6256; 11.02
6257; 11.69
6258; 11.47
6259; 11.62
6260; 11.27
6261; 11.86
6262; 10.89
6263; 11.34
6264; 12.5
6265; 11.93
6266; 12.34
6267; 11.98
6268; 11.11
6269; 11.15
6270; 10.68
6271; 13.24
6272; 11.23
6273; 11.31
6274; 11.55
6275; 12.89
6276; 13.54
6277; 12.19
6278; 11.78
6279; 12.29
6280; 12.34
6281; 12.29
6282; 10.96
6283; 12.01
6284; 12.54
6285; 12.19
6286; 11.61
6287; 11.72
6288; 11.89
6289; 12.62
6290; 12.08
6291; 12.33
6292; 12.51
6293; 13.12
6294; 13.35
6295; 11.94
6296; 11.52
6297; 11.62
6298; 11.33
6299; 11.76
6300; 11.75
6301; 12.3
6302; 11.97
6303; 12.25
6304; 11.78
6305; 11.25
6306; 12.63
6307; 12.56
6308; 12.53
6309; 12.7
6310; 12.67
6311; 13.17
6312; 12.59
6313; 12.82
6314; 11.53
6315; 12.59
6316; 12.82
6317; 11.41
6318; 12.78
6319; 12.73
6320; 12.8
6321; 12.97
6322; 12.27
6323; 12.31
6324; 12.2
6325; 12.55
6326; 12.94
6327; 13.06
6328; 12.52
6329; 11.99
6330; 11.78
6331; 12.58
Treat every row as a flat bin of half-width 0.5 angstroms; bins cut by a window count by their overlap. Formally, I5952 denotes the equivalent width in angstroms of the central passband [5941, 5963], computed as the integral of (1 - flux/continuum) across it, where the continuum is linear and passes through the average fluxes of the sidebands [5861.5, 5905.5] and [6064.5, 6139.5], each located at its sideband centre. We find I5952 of -1.9 angstroms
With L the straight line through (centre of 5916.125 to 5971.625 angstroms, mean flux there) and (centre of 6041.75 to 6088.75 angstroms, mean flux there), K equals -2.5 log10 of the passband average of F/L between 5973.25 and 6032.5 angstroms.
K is 0.020 mag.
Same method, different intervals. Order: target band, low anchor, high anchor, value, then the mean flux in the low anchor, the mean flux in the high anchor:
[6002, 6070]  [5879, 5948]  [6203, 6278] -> -0.095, 11.9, 11.7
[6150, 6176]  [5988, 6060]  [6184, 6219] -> 0.028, 12.8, 11.9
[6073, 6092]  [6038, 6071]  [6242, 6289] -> 0.020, 13.1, 11.8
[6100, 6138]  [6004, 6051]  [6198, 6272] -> -0.034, 12.8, 11.7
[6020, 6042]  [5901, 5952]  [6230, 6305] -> -0.055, 12.5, 11.8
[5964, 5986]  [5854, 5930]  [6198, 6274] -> -0.093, 11.8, 11.7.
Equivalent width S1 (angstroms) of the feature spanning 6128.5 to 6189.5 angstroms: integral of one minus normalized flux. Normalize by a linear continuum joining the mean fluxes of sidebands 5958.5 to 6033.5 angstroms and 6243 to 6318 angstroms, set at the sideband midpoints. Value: 0.2 angstroms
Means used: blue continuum 12.7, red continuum 12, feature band 12.2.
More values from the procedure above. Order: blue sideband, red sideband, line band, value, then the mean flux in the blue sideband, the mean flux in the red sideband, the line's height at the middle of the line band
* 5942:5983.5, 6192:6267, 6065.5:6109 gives -1.77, 12.8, 11.7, 12.3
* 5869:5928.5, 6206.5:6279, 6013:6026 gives -1.14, 11.6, 11.7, 11.6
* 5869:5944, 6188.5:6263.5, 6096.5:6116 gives -1.76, 11.9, 11.7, 11.8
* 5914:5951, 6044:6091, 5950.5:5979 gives -0.04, 12.6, 13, 12.7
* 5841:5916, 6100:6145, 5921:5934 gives -0.52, 11.9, 12.7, 12.1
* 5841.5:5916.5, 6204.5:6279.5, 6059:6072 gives -1.47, 11.9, 11.7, 11.8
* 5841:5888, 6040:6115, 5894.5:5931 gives 1.64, 12.4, 13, 12.5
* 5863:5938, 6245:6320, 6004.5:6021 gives -0.75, 11.8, 12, 11.9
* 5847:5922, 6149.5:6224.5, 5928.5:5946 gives -1.42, 11.8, 11.9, 11.8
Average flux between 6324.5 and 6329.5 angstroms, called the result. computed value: 12.6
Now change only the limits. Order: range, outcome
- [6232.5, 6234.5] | 11.8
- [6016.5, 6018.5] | 12.9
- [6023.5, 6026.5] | 12.9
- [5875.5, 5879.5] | 13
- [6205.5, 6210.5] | 11.9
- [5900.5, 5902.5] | 11.7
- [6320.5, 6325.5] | 12.5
